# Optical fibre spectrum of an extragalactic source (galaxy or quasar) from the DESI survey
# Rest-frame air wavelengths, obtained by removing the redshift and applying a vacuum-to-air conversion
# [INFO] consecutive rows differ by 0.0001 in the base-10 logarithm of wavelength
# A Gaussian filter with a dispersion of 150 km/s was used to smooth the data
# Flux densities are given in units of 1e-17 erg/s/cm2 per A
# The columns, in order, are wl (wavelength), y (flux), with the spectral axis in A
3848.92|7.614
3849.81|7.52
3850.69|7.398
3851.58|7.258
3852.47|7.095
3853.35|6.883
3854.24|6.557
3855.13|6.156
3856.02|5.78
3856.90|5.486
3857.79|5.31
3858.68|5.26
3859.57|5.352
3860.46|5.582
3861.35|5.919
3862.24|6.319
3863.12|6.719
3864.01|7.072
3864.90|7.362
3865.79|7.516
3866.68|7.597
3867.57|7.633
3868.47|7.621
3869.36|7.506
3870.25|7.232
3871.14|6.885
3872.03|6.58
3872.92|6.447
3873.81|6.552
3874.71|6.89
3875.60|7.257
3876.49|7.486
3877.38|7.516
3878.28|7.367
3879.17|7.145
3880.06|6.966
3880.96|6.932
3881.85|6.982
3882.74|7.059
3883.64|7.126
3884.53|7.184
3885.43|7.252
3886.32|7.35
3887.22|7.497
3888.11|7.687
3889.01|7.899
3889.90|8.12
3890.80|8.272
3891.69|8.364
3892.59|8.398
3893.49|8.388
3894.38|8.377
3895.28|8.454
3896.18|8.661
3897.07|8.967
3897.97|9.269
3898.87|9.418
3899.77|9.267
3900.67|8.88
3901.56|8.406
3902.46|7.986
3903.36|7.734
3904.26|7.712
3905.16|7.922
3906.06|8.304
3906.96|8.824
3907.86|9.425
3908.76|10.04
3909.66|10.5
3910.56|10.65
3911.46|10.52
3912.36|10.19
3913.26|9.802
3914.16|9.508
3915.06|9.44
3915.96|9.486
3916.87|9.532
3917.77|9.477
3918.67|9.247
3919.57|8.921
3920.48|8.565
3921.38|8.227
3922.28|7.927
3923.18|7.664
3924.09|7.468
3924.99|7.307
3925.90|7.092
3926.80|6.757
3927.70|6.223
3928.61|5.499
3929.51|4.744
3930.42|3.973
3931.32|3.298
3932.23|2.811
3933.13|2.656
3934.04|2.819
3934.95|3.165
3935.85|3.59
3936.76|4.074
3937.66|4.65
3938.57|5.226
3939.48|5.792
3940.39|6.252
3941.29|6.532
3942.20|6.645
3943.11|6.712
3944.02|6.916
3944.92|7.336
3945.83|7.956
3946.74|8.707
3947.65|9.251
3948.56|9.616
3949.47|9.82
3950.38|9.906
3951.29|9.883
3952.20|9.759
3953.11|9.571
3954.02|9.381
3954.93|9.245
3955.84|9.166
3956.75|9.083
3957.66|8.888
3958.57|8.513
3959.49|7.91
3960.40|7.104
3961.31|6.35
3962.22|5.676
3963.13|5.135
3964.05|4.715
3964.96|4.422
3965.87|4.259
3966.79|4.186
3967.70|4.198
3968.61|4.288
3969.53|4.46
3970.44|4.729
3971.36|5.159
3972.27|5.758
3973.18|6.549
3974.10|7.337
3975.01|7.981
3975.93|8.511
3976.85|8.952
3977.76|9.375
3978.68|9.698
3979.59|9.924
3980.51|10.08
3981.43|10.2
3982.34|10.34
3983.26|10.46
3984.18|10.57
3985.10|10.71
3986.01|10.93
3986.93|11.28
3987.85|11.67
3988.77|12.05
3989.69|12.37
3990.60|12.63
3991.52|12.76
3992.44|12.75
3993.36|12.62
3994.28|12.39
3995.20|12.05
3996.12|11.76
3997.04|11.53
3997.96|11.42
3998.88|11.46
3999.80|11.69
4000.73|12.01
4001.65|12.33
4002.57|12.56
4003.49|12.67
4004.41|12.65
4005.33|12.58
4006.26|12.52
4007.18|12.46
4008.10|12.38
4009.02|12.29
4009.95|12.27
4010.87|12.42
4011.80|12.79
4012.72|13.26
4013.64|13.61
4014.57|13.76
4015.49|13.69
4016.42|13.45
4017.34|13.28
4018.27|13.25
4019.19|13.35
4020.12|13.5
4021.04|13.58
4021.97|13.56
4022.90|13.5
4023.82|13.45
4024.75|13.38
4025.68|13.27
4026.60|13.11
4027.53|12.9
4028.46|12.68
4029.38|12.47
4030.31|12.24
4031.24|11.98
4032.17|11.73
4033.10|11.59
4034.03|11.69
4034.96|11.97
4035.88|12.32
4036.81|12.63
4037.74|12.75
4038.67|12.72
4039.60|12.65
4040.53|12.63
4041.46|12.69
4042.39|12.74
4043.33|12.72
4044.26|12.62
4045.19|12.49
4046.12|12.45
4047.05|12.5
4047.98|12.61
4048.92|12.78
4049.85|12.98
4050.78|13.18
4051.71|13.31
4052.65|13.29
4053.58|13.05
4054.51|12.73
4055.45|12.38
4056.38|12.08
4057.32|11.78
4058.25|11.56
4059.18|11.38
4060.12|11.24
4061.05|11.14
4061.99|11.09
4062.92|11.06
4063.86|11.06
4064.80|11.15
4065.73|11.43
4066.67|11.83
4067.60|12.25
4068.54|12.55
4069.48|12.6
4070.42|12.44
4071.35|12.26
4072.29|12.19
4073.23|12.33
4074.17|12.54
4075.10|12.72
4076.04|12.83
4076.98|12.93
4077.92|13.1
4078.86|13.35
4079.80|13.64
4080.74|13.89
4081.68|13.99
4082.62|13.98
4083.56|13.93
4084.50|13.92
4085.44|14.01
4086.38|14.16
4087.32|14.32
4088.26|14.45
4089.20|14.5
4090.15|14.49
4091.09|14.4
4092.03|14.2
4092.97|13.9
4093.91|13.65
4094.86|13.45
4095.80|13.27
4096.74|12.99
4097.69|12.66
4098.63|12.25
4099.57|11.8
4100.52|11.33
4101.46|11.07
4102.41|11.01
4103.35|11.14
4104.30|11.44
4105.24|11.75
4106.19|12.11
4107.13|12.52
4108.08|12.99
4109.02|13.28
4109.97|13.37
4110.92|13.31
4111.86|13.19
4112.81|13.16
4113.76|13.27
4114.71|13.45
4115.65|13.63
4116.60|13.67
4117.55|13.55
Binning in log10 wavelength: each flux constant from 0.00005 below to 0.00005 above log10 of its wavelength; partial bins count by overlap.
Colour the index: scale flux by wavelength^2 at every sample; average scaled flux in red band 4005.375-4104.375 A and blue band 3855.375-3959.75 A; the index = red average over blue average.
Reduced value 1.82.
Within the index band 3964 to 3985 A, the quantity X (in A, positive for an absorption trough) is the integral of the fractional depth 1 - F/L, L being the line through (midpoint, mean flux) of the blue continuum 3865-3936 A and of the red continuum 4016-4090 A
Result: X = 5.9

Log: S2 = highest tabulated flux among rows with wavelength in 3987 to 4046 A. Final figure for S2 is 13.76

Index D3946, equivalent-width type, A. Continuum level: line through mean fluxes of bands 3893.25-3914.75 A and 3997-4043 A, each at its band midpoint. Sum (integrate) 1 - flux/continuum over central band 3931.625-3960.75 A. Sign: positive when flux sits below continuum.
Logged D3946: 9.22 A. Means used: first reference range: 9.06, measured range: 7.14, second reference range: 12.7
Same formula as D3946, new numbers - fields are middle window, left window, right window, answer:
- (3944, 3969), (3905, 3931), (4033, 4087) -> 5.0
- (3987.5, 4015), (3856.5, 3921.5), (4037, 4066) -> -3.7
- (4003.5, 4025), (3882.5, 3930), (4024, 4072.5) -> -3.2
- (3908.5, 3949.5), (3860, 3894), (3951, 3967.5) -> 0.6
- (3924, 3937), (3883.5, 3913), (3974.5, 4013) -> 6.6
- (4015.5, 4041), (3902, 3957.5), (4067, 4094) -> -3.1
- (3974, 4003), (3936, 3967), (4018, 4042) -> -3.4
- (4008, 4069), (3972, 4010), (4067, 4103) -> -2.3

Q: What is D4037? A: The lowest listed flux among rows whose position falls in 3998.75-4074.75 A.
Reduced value 11.06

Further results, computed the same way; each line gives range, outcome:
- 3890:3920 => 7.712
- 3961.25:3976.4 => 4.186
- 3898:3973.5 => 2.656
